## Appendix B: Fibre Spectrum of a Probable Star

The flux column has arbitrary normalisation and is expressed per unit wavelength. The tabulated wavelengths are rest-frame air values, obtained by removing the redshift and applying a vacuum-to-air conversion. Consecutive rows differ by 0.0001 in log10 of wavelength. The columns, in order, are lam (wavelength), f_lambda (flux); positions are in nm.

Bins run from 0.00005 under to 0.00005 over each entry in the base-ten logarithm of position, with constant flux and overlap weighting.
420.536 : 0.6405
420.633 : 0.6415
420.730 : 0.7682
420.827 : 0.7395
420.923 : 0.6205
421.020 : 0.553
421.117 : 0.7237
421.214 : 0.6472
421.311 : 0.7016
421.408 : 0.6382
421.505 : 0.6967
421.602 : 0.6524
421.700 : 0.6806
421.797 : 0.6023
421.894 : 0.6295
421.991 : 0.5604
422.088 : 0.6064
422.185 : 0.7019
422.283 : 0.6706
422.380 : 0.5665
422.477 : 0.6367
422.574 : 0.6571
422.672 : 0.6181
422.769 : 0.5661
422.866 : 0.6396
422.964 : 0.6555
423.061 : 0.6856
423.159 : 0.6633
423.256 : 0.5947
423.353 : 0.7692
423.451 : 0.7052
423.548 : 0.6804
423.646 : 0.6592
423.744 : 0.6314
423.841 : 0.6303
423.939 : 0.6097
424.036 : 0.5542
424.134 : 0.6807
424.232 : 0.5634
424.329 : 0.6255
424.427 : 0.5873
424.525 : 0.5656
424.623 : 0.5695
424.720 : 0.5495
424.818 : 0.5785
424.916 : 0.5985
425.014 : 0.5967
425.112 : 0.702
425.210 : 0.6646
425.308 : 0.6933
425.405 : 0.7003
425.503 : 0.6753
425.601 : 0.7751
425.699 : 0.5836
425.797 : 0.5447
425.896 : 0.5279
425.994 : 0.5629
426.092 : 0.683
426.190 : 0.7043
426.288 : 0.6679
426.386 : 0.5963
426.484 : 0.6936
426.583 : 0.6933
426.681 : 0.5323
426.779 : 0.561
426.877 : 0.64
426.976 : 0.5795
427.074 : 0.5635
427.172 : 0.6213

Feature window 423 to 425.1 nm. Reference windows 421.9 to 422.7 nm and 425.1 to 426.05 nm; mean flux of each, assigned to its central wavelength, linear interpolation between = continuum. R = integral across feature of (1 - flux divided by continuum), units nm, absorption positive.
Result 0.031 nm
